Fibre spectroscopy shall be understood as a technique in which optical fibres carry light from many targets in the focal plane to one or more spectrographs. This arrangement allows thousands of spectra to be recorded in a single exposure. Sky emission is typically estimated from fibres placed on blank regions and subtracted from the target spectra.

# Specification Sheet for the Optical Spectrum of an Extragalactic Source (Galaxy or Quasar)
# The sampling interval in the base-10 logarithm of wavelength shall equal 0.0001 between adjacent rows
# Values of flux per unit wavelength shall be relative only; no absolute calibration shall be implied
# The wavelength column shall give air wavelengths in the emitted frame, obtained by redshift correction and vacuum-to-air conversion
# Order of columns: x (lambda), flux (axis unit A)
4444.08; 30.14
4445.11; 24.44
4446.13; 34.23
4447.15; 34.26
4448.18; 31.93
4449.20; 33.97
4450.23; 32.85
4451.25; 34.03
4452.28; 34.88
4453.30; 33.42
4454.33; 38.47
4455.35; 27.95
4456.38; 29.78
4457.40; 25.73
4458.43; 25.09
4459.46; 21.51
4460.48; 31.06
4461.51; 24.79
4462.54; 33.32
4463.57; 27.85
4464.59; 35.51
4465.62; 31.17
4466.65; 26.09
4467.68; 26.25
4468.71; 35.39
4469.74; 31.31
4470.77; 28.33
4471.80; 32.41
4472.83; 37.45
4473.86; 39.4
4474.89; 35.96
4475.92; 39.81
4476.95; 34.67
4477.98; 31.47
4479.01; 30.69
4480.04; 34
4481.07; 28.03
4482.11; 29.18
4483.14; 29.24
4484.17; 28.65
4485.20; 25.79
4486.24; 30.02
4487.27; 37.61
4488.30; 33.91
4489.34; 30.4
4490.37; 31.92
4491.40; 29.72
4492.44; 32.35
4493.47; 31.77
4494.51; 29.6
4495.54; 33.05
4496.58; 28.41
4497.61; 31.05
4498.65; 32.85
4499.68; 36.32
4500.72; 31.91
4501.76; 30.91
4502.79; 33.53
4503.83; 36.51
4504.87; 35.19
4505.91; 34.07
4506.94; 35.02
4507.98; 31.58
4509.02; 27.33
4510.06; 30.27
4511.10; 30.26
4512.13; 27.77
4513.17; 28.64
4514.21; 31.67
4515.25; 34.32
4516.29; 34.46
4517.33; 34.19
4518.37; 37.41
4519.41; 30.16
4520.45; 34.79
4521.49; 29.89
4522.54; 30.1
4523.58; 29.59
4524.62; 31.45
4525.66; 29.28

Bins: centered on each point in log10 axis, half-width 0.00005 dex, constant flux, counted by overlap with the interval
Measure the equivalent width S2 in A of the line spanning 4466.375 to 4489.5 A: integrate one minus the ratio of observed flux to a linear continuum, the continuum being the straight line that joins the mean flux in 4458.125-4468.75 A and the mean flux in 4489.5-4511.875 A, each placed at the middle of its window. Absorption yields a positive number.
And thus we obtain -1.6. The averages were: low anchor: 28.7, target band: 32.1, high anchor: 32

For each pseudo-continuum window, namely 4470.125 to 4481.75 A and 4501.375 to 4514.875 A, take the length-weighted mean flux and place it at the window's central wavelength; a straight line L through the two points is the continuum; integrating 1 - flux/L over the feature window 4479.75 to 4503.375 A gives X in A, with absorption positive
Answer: 1.06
